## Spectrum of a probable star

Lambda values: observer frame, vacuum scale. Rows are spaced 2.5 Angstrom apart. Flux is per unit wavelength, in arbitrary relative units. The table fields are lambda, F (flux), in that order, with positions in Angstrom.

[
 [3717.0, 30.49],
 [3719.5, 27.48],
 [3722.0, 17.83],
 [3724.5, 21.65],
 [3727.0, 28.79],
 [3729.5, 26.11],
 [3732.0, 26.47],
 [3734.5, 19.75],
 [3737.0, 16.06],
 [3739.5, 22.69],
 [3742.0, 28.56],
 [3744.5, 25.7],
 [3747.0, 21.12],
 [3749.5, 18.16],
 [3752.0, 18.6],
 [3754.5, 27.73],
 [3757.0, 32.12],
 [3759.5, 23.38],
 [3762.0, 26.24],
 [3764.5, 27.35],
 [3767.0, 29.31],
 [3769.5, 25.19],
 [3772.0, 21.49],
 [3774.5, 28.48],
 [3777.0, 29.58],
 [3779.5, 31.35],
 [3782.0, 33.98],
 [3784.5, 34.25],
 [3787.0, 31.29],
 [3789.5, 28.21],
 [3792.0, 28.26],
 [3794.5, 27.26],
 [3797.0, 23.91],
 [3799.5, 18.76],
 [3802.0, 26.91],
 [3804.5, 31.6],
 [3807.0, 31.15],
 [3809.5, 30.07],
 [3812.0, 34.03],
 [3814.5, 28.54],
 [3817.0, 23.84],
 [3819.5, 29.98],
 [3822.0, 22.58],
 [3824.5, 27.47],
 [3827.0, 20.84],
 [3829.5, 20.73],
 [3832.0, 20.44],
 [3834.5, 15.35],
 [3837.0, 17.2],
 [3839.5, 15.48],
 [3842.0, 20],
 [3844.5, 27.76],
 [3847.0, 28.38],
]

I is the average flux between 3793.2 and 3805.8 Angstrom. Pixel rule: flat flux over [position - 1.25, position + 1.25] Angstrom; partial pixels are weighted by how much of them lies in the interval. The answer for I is 25.7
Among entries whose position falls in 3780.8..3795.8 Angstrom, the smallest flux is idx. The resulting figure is 27.26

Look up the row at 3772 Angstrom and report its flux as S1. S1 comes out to 21.49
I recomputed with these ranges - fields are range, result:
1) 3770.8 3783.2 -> 29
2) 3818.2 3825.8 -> 26.6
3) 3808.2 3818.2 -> 29.2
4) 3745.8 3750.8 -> 19.6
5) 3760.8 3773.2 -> 25.9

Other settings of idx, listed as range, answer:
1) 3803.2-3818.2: 23.84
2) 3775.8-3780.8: 29.58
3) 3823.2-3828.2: 20.84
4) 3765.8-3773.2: 21.49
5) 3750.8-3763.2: 18.6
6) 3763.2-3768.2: 27.35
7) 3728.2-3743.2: 16.06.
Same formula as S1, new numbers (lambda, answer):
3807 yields 31.15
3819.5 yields 29.98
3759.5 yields 23.38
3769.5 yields 25.19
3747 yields 21.12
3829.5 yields 20.73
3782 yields 33.98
